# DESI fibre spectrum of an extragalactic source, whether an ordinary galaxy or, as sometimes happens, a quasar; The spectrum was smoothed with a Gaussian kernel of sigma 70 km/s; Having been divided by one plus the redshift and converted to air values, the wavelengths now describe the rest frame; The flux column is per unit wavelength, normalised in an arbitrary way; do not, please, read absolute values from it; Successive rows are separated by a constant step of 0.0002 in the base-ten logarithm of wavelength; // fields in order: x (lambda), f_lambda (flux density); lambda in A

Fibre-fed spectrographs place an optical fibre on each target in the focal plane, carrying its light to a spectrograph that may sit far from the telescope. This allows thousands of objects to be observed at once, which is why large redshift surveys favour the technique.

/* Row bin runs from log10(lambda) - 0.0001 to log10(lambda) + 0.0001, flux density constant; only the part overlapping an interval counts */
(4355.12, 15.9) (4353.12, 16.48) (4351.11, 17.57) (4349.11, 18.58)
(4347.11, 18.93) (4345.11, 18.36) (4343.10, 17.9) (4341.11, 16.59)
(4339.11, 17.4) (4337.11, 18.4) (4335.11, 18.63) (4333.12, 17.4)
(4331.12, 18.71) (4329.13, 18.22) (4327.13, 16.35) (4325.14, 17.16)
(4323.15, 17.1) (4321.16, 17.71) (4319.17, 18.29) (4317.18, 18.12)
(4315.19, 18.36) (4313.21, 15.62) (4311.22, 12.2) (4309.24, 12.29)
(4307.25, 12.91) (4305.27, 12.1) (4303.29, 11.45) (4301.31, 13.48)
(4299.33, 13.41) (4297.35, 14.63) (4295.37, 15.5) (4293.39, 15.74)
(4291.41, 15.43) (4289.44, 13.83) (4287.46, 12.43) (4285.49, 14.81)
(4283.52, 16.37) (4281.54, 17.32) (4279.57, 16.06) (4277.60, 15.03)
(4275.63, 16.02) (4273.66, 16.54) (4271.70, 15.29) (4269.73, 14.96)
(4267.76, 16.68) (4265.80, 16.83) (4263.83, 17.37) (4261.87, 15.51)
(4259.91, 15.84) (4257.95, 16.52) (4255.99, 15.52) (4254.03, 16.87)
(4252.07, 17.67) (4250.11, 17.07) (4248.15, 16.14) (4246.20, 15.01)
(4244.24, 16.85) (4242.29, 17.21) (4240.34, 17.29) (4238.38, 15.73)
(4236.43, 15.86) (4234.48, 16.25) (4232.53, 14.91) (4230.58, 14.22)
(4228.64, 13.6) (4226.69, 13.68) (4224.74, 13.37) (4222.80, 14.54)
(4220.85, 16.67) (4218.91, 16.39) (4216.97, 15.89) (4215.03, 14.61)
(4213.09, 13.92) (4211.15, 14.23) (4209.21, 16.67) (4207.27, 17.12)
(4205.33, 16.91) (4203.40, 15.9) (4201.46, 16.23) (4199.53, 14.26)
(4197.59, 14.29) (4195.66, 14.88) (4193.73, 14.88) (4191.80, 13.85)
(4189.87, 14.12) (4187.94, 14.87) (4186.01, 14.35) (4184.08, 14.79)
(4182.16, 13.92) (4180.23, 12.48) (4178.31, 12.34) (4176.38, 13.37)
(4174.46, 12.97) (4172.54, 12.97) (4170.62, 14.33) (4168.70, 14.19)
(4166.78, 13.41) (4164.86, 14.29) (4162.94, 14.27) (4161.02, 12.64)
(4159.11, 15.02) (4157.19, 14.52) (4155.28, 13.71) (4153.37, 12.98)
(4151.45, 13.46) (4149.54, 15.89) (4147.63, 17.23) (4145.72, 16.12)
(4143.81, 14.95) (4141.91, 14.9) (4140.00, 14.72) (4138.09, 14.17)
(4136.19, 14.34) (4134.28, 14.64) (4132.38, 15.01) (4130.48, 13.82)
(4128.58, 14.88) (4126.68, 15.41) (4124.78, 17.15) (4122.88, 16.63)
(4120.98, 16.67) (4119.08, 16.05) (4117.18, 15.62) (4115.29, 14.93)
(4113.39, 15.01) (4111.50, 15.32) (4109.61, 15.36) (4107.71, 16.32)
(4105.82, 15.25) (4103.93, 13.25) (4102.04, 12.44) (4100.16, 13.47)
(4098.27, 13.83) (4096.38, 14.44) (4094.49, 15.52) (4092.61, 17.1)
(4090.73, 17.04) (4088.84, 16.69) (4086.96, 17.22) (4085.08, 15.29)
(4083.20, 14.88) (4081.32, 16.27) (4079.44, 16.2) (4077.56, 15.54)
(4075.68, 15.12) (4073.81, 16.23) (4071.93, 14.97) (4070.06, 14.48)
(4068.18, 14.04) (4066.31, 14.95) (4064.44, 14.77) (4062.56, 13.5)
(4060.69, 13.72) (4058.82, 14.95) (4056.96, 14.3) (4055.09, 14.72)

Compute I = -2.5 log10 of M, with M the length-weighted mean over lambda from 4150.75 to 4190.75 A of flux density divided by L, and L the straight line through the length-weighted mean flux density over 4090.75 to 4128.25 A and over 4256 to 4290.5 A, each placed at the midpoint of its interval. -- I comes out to 0.13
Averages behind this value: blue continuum 15.3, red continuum 15.7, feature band 13.8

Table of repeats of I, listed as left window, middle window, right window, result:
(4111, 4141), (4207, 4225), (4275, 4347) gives 0.02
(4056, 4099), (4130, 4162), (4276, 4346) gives 0.06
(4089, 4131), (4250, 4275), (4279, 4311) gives -0.14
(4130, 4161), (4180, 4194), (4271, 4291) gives 0.05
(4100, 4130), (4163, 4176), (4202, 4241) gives 0.12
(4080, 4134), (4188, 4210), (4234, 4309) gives 0.01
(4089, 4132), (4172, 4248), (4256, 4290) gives 0.04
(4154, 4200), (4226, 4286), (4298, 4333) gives -0.08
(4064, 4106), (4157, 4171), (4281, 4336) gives 0.09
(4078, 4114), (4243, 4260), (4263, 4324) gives -0.08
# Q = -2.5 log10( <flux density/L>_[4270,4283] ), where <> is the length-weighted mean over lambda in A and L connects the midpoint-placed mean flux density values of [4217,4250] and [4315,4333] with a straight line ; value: 0.04 mag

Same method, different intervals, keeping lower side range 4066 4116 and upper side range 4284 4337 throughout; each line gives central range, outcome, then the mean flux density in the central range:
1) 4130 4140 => 0.06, 14.5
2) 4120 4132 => -0.03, 15.7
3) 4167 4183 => 0.15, 13.3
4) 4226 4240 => 0.03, 15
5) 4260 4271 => -0.05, 16.2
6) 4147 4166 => 0.07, 14.3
